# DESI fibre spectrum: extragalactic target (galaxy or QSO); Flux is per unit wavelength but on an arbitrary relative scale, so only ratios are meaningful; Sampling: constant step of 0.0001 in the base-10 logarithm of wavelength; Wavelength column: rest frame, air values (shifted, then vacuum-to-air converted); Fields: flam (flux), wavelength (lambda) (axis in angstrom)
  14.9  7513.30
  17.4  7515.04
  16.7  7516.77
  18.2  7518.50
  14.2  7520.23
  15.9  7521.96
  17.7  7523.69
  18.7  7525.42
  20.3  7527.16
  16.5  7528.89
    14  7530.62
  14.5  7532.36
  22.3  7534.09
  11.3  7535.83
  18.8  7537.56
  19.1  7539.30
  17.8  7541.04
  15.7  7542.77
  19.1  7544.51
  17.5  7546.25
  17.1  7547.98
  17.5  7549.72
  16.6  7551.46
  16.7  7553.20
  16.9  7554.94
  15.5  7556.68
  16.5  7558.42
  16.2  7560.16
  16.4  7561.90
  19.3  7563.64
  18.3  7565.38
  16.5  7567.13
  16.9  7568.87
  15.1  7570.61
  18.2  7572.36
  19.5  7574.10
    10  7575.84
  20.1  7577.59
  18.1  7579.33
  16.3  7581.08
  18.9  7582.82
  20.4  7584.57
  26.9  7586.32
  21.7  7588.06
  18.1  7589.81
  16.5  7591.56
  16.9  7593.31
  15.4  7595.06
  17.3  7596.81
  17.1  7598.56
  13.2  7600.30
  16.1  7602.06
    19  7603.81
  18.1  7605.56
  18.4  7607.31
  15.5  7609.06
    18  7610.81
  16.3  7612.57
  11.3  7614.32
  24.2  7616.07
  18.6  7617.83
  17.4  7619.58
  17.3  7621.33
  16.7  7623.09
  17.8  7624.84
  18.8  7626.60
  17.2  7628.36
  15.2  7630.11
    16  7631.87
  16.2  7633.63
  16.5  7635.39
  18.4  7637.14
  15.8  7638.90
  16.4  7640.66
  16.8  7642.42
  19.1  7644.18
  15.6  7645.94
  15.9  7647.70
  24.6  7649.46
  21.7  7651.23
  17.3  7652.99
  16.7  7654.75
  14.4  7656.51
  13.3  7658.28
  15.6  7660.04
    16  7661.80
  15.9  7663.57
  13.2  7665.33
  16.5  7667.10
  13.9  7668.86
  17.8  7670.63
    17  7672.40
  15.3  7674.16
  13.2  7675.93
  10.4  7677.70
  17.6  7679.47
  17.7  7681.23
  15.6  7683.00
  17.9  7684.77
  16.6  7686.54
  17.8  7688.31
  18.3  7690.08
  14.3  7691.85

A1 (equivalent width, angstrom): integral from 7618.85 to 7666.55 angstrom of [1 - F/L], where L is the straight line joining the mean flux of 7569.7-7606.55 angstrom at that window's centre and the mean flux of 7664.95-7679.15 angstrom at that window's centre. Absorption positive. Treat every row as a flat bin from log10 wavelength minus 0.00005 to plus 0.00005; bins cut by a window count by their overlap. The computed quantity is -3.1 angstrom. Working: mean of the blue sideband 17.8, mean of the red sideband 14.8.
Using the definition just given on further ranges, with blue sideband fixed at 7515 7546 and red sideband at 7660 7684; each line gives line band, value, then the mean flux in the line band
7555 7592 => -2.9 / 17.9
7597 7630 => -2.3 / 17.2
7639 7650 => -1.4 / 17.7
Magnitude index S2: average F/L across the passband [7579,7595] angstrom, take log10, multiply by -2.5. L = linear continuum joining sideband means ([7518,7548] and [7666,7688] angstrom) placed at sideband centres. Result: -0.15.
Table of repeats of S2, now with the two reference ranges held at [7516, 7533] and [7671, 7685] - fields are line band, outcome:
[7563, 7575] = -0.081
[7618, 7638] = -0.077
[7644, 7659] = -0.119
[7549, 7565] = -0.028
